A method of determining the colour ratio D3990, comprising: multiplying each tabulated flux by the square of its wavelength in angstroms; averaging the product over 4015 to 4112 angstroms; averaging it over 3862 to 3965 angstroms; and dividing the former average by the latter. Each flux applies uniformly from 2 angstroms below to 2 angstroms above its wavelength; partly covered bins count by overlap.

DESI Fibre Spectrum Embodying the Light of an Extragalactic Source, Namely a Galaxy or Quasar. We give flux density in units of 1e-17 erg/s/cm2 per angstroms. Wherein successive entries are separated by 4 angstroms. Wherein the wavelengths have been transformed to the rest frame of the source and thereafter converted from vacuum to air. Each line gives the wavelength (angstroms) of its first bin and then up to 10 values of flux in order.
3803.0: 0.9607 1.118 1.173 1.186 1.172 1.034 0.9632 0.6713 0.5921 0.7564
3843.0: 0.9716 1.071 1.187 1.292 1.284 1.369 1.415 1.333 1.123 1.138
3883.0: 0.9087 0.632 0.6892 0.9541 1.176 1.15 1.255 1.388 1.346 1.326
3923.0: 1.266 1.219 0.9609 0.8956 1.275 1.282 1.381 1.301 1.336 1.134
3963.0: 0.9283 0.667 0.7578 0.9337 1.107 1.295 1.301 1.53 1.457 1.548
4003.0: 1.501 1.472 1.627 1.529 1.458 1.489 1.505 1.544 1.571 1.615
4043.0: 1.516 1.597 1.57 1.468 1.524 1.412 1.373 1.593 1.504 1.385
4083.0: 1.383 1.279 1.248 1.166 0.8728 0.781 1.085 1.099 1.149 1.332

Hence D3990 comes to 1.28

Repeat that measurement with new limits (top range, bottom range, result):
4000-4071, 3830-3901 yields 1.60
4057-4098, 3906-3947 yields 1.21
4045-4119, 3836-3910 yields 1.33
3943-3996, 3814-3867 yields 1.18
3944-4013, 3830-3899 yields 1.29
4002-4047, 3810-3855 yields 1.71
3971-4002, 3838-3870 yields 1.16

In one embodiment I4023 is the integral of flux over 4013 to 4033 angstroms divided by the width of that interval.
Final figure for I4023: 1.51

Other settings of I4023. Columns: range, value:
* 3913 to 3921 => 1.34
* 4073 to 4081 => 1.44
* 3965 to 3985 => 0.952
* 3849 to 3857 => 1.24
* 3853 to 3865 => 1.32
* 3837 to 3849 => 0.933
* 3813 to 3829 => 1.09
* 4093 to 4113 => 1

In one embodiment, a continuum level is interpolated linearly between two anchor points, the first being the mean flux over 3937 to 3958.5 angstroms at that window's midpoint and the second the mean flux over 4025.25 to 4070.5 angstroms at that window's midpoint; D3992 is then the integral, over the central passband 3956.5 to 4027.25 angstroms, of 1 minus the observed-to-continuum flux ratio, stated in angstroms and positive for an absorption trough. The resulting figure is 6.0 angstroms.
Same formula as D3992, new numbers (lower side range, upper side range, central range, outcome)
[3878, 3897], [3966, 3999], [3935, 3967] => -3.5 angstroms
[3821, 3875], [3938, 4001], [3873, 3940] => 2.3 angstroms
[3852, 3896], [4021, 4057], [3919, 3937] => 2.0 angstroms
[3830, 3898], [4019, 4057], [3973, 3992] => 2.2 angstroms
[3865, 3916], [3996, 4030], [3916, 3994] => 9.5 angstroms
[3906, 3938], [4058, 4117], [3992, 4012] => -4.7 angstroms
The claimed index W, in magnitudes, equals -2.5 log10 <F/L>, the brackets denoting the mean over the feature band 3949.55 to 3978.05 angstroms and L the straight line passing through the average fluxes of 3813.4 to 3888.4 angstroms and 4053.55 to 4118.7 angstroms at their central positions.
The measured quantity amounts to 0.154 mag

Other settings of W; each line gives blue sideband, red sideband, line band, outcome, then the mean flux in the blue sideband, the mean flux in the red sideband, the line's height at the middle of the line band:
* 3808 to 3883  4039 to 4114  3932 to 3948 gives 0.01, 1.09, 1.33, 1.19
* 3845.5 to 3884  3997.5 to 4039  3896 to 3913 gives 0.07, 1.22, 1.53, 1.3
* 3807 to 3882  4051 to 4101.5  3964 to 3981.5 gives 0.37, 1.09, 1.35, 1.24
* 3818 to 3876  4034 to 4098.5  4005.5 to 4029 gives -0.12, 1.08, 1.43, 1.36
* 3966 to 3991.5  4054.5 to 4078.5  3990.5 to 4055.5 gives -0.20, 1.07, 1.47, 1.28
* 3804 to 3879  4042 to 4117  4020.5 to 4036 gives -0.20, 1.09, 1.31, 1.27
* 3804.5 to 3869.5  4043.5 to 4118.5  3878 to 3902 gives 0.23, 1.08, 1.31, 1.13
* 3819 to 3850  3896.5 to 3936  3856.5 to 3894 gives -0.06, 0.896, 1.2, 1.05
